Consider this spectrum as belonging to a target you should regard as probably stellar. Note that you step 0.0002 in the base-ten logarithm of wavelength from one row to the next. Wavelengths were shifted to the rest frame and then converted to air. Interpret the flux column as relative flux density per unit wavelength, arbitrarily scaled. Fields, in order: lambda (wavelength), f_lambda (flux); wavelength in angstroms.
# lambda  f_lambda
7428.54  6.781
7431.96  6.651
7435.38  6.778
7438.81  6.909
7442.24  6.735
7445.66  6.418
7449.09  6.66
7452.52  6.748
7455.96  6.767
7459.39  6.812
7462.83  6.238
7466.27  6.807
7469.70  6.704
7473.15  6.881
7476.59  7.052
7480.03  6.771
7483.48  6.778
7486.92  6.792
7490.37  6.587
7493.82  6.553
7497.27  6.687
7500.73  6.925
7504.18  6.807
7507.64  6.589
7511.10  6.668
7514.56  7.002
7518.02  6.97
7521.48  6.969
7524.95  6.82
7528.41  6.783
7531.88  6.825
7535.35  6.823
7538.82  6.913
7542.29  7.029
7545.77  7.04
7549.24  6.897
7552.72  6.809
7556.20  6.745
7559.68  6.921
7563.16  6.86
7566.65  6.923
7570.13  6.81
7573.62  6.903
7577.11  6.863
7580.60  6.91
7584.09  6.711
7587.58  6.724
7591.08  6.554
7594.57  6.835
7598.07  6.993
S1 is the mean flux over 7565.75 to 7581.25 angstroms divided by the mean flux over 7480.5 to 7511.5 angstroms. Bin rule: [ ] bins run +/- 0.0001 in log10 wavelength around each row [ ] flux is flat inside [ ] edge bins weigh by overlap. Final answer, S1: 1.02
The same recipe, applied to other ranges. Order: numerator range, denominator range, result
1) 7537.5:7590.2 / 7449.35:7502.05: 1.02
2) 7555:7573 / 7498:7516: 1.01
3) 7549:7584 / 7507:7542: 1.00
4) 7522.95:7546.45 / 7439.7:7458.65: 1.03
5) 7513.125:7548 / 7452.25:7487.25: 1.02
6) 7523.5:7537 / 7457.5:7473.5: 1.02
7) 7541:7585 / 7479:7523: 1.02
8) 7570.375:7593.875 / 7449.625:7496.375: 1.01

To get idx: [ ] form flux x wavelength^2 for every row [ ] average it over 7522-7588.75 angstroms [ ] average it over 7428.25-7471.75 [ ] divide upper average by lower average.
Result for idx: 1.05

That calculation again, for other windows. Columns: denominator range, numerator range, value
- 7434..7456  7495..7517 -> 1.03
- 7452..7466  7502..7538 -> 1.04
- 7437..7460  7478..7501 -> 1.01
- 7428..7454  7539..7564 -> 1.06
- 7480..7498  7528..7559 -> 1.04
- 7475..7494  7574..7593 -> 1.03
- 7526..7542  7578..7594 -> 1.00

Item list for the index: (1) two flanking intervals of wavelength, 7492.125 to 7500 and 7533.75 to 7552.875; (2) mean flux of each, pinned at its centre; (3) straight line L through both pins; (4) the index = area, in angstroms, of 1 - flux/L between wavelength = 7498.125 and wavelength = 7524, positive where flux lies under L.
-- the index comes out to -0.4 angstroms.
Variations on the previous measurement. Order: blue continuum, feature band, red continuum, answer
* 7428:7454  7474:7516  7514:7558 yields 0.27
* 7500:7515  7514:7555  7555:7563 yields -0.55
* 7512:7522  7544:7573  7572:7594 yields -0.13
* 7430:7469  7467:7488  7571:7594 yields -0.39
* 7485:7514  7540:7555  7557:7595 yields -0.35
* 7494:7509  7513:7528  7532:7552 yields -0.22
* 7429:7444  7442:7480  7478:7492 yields 0.24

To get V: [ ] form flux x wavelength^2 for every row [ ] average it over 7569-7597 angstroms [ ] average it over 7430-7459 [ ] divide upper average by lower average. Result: 1.05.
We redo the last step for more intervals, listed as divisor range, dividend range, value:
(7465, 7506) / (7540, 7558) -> 1.04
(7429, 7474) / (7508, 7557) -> 1.05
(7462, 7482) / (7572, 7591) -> 1.03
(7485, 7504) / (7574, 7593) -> 1.03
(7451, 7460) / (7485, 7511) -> 1.00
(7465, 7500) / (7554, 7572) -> 1.03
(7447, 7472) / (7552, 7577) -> 1.06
